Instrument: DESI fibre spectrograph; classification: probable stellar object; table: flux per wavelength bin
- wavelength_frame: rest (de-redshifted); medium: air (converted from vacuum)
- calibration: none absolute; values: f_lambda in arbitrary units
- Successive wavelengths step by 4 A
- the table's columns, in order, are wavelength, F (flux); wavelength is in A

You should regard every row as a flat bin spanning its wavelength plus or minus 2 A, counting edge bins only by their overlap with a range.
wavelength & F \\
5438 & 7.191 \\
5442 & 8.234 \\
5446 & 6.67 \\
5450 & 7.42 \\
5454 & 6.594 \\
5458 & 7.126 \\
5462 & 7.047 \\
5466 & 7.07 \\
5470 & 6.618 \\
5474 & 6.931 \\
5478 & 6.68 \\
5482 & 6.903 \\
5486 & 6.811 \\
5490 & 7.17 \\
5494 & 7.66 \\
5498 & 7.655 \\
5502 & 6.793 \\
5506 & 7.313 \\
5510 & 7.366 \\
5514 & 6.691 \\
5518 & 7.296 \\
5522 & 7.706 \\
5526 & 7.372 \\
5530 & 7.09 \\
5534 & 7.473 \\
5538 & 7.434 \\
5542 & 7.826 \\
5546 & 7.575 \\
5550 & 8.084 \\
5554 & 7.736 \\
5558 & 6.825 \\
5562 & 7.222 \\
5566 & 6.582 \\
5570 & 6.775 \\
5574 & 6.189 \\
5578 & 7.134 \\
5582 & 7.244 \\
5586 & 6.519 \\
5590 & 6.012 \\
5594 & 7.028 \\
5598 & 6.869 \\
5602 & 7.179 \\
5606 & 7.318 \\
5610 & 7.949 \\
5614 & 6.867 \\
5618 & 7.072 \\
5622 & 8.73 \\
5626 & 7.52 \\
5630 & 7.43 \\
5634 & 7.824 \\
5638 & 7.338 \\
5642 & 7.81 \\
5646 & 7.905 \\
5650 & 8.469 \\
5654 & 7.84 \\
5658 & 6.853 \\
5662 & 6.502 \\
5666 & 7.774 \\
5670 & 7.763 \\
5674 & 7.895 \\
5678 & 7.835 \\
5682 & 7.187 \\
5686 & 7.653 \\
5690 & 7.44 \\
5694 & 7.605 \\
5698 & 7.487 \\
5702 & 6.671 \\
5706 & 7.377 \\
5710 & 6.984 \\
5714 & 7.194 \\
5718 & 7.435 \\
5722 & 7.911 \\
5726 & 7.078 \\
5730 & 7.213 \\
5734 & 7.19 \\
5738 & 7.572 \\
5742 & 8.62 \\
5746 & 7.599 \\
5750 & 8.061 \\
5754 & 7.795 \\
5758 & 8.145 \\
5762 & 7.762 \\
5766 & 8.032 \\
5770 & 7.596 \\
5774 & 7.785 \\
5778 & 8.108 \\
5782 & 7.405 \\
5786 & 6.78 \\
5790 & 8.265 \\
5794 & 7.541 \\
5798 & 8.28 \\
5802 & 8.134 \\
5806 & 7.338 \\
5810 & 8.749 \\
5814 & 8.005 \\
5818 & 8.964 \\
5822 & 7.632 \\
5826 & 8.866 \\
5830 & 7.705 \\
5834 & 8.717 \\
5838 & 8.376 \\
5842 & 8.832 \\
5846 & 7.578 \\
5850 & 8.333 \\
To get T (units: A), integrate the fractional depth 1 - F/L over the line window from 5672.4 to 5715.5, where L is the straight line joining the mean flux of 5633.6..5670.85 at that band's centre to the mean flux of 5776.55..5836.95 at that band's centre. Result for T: 1.79 A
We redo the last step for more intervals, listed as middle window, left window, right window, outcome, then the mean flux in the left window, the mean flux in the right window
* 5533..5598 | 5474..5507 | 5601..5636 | 2.41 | 7.11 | 7.55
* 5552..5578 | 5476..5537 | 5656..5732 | 1.24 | 7.2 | 7.36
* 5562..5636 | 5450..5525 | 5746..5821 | 2.79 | 7.09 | 7.92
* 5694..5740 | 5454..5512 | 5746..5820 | 2.59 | 7.06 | 7.92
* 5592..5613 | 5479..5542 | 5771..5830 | 0.66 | 7.26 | 7.97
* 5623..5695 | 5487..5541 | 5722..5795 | -0.60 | 7.31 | 7.71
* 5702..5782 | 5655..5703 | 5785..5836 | 1.24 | 7.41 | 8.1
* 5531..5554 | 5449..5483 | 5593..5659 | -1.40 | 6.92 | 7.55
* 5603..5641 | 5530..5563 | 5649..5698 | -0.14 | 7.5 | 7.55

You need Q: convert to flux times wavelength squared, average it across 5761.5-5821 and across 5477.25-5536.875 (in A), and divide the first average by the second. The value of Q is 1.2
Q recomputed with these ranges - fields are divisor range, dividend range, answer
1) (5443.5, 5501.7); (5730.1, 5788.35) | 1.22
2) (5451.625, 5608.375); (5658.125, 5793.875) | 1.14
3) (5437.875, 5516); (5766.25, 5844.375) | 1.28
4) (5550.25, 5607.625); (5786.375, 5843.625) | 1.28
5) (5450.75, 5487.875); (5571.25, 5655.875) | 1.12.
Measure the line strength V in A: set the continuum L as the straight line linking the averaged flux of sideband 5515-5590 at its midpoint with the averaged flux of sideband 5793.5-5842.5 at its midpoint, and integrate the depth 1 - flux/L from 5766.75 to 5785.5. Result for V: 0.95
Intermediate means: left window 7.19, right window 8.24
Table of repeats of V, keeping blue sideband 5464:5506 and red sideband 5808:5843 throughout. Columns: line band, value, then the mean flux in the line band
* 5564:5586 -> 1.9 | 6.76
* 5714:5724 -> 0.5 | 7.58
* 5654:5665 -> 1.1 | 6.99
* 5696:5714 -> 1.8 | 7.14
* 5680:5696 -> 0.8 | 7.47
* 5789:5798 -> 0.4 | 7.95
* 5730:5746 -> 0.7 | 7.7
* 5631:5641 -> 0.1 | 7.59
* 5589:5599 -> 1.1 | 6.68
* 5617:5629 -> -0.3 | 7.8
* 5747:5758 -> 0.2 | 7.94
